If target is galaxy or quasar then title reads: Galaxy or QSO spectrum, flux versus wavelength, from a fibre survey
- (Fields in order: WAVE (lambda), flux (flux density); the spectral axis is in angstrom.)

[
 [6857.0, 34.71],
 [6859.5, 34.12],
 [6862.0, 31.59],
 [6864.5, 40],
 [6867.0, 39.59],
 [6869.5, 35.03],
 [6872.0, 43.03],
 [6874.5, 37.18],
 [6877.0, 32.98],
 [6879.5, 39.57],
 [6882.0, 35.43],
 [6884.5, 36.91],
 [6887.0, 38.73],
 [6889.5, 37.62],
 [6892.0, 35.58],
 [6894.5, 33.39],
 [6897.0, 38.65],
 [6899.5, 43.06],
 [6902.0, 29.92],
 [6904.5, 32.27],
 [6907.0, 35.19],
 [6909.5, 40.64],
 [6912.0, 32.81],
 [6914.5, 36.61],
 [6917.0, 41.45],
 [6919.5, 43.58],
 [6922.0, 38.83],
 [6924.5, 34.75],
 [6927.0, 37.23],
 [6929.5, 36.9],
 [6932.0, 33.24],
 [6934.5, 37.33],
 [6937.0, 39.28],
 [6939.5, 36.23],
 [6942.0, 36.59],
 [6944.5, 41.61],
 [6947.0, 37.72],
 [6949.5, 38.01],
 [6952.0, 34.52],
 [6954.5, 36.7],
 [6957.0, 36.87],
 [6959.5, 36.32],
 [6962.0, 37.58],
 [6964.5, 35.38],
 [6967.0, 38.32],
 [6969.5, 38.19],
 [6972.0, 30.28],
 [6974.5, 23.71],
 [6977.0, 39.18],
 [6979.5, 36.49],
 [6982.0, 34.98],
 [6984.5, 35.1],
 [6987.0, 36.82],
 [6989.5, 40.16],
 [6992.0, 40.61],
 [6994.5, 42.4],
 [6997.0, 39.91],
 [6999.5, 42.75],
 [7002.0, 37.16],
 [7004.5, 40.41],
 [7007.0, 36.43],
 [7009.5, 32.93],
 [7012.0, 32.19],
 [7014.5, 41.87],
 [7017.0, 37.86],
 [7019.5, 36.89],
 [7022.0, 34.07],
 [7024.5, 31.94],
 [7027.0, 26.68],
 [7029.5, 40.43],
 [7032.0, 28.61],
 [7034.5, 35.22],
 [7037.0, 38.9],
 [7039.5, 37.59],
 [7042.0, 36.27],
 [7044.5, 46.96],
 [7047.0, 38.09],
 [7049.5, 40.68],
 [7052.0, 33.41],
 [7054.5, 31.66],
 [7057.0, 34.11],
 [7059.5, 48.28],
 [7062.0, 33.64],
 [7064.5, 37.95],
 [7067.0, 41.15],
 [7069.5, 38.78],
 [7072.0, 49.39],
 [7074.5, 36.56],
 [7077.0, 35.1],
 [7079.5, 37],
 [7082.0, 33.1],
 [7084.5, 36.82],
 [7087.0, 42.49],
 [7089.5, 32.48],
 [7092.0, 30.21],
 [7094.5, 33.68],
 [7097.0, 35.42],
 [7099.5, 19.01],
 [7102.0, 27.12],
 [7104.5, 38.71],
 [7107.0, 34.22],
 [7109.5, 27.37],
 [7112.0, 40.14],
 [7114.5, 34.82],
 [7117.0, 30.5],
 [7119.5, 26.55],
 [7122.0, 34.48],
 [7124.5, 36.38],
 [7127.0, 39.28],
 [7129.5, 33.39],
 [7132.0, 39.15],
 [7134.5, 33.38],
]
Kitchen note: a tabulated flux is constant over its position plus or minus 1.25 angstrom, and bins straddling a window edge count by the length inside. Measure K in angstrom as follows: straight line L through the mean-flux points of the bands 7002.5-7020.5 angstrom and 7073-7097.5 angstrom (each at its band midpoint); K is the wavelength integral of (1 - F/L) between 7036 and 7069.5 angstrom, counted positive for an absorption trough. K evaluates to -2.1 angstrom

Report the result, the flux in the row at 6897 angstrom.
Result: 38.65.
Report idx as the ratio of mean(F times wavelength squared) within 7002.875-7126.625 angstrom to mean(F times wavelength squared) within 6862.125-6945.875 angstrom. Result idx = 1.0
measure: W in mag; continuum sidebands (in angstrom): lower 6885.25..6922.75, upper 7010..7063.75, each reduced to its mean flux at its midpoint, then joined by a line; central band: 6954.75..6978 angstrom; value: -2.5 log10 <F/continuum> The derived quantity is 0.05 mag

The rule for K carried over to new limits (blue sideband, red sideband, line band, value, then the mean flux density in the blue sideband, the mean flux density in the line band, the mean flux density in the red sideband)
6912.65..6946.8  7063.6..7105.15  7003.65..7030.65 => 0.8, 37.9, 35.5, 35.5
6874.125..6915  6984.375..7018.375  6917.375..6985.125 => 1.5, 36.2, 36.6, 38.4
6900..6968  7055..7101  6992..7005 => -1.4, 36.9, 40.5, 36.3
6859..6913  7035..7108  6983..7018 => -1.7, 36.6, 38.3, 36.5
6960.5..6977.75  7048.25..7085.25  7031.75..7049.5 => -0.5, 34.6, 38.1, 37.9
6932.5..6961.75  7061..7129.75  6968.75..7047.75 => -0.6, 37.3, 36.6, 34.9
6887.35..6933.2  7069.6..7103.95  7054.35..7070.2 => -1.5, 36.8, 38.3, 34.7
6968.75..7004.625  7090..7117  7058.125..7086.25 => -4.7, 37.1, 38.9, 32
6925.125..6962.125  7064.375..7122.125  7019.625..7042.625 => 0.7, 37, 34.5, 34.7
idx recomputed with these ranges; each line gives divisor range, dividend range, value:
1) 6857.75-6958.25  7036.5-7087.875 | 1.09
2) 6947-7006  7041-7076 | 1.08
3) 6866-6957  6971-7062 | 1.02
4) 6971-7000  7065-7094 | 1.05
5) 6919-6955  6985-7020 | 1.05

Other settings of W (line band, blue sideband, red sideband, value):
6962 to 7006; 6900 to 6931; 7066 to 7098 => -0.008 mag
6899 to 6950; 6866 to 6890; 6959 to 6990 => -0.019 mag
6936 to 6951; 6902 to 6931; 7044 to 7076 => -0.024 mag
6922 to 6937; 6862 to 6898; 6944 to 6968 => 0.022 mag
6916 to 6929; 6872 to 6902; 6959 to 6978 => -0.084 mag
